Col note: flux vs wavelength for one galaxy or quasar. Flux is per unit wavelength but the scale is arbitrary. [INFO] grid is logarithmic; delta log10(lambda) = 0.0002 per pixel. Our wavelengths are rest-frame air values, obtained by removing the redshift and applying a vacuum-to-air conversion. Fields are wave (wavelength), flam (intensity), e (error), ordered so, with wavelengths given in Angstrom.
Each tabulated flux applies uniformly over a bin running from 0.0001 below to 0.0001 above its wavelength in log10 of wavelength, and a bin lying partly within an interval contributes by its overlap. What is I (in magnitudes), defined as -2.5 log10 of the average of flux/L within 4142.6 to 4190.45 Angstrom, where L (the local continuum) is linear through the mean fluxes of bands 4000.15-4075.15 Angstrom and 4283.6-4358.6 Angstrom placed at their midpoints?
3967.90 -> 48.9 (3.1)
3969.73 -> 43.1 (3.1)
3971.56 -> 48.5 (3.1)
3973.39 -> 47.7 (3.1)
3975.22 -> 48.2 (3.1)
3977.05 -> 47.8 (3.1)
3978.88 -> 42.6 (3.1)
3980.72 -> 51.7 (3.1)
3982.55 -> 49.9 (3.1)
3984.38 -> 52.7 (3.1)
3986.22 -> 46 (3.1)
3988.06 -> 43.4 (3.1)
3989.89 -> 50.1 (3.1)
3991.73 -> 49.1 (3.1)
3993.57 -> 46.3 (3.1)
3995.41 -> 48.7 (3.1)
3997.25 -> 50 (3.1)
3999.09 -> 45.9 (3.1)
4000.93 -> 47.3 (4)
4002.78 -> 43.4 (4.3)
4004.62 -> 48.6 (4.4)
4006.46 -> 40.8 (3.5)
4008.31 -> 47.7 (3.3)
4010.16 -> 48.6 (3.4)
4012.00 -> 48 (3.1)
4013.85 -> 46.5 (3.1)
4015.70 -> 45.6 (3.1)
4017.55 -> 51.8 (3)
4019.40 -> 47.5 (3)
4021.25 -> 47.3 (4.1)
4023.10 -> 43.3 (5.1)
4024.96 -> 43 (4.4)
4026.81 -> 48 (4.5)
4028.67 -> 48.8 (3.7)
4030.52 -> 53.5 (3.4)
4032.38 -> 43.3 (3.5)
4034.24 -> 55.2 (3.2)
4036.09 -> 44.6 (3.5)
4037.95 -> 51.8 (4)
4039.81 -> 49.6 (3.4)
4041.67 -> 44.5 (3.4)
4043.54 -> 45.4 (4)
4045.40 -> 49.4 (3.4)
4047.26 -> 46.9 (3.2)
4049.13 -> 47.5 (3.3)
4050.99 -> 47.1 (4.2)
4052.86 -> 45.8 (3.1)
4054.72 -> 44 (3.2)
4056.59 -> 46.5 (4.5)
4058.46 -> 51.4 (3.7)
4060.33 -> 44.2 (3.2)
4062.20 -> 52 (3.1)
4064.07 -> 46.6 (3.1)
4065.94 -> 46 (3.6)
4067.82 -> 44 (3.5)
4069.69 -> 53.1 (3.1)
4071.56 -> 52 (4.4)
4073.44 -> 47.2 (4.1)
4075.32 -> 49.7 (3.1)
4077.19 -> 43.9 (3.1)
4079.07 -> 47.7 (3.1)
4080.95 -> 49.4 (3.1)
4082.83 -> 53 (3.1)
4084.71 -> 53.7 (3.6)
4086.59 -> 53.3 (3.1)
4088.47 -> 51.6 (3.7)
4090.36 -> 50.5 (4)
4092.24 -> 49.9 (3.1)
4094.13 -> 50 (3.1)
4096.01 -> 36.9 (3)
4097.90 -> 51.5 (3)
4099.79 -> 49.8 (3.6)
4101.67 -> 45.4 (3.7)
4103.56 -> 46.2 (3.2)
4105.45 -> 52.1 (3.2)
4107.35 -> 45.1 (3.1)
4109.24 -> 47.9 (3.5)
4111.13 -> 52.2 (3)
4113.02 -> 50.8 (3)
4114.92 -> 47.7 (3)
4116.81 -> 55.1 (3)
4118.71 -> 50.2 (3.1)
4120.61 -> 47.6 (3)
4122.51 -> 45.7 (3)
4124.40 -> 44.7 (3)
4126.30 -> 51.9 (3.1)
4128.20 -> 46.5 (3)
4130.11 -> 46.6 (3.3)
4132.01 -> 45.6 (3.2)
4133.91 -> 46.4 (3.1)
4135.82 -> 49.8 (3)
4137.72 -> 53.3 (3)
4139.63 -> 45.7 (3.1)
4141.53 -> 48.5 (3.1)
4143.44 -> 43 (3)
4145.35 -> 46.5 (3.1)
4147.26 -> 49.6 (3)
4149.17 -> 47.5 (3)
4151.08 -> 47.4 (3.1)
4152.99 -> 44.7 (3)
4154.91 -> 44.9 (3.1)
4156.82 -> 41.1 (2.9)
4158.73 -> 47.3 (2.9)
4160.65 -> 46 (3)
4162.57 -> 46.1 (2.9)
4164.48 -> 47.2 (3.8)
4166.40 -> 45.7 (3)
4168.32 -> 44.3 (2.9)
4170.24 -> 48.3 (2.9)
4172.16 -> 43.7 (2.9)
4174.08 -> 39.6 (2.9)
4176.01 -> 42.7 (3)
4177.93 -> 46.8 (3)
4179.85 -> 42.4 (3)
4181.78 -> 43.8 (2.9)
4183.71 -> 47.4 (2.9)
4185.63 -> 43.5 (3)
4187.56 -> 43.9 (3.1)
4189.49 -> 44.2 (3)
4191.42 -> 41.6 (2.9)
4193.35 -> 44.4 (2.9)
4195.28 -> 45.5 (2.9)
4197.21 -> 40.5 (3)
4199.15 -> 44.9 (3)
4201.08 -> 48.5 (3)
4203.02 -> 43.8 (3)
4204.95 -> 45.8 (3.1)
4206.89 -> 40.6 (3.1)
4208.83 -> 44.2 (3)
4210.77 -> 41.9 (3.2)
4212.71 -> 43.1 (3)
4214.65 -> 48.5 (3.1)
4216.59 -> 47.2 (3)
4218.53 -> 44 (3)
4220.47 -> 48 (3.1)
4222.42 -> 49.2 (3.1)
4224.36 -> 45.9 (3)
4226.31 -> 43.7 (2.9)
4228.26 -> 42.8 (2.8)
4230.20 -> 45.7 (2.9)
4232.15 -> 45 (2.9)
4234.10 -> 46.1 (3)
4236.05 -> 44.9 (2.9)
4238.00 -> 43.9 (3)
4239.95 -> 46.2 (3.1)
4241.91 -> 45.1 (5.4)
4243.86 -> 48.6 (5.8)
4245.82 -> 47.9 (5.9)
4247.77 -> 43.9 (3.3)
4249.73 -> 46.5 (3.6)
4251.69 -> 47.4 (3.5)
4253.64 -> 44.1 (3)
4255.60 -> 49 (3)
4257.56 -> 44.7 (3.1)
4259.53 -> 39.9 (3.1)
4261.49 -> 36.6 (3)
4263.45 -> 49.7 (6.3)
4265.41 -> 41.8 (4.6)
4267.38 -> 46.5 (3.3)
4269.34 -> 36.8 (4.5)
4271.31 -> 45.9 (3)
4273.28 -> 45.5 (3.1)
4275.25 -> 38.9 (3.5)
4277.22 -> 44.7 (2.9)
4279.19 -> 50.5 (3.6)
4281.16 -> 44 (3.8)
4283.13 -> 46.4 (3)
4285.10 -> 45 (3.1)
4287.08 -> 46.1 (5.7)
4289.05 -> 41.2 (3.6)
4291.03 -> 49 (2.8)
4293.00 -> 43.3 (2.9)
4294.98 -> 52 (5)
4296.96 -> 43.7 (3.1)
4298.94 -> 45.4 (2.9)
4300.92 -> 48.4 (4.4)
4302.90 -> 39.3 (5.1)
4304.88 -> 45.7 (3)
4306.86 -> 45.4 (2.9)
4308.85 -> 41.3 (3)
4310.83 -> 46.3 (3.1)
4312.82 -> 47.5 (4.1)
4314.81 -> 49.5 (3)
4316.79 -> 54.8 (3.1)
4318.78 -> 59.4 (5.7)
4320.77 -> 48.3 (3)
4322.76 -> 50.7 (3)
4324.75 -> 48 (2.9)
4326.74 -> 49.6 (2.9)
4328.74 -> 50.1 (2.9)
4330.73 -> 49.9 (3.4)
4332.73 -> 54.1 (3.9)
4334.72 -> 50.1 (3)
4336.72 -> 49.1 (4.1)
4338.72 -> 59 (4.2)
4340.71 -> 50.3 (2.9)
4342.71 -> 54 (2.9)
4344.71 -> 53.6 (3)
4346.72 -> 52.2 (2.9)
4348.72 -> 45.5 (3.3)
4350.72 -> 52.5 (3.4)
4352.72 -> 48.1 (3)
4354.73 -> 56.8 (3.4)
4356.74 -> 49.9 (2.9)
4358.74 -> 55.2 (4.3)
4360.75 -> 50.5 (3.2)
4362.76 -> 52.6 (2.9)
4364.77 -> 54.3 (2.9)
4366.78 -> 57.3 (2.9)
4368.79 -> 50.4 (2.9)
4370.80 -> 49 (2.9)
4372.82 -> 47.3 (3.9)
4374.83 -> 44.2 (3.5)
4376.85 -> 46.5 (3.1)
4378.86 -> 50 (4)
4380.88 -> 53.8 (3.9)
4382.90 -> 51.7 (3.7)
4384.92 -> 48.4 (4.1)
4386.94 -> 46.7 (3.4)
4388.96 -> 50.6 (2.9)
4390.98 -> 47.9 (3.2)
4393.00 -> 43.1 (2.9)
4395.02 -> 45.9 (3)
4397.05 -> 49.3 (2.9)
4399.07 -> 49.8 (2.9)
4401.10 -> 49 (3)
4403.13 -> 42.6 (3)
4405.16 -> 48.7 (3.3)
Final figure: 0.07 mag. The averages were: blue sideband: 47.5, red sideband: 49.1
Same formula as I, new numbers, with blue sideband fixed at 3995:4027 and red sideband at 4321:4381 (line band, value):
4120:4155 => 0.03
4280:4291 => 0.12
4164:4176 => 0.10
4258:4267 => 0.18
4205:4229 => 0.10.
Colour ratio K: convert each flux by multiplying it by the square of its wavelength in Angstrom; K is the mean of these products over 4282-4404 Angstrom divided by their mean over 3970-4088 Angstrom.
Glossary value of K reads 1.19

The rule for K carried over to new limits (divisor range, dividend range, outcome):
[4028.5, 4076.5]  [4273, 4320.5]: 1.09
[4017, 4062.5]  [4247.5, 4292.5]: 1.05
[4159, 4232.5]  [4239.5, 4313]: 1.04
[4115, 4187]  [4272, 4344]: 1.11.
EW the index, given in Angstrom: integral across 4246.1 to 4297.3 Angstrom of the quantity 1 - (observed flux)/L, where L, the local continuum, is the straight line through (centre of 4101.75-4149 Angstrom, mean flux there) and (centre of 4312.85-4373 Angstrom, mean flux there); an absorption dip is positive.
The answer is 5.9 Angstrom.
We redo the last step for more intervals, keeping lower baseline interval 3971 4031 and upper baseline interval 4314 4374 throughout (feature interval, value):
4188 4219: 3.5 Angstrom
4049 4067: 0.4 Angstrom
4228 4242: 1.5 Angstrom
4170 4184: 1.6 Angstrom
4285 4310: 3.0 Angstrom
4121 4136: 0.6 Angstrom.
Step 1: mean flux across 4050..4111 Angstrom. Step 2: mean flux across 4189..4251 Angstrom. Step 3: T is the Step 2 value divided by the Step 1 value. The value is 0.93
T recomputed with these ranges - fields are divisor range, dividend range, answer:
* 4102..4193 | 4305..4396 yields 1.08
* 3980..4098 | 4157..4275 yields 0.93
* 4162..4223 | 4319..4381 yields 1.14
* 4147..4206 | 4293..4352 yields 1.10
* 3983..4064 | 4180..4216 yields 0.93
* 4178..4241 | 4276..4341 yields 1.07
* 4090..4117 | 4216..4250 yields 0.94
